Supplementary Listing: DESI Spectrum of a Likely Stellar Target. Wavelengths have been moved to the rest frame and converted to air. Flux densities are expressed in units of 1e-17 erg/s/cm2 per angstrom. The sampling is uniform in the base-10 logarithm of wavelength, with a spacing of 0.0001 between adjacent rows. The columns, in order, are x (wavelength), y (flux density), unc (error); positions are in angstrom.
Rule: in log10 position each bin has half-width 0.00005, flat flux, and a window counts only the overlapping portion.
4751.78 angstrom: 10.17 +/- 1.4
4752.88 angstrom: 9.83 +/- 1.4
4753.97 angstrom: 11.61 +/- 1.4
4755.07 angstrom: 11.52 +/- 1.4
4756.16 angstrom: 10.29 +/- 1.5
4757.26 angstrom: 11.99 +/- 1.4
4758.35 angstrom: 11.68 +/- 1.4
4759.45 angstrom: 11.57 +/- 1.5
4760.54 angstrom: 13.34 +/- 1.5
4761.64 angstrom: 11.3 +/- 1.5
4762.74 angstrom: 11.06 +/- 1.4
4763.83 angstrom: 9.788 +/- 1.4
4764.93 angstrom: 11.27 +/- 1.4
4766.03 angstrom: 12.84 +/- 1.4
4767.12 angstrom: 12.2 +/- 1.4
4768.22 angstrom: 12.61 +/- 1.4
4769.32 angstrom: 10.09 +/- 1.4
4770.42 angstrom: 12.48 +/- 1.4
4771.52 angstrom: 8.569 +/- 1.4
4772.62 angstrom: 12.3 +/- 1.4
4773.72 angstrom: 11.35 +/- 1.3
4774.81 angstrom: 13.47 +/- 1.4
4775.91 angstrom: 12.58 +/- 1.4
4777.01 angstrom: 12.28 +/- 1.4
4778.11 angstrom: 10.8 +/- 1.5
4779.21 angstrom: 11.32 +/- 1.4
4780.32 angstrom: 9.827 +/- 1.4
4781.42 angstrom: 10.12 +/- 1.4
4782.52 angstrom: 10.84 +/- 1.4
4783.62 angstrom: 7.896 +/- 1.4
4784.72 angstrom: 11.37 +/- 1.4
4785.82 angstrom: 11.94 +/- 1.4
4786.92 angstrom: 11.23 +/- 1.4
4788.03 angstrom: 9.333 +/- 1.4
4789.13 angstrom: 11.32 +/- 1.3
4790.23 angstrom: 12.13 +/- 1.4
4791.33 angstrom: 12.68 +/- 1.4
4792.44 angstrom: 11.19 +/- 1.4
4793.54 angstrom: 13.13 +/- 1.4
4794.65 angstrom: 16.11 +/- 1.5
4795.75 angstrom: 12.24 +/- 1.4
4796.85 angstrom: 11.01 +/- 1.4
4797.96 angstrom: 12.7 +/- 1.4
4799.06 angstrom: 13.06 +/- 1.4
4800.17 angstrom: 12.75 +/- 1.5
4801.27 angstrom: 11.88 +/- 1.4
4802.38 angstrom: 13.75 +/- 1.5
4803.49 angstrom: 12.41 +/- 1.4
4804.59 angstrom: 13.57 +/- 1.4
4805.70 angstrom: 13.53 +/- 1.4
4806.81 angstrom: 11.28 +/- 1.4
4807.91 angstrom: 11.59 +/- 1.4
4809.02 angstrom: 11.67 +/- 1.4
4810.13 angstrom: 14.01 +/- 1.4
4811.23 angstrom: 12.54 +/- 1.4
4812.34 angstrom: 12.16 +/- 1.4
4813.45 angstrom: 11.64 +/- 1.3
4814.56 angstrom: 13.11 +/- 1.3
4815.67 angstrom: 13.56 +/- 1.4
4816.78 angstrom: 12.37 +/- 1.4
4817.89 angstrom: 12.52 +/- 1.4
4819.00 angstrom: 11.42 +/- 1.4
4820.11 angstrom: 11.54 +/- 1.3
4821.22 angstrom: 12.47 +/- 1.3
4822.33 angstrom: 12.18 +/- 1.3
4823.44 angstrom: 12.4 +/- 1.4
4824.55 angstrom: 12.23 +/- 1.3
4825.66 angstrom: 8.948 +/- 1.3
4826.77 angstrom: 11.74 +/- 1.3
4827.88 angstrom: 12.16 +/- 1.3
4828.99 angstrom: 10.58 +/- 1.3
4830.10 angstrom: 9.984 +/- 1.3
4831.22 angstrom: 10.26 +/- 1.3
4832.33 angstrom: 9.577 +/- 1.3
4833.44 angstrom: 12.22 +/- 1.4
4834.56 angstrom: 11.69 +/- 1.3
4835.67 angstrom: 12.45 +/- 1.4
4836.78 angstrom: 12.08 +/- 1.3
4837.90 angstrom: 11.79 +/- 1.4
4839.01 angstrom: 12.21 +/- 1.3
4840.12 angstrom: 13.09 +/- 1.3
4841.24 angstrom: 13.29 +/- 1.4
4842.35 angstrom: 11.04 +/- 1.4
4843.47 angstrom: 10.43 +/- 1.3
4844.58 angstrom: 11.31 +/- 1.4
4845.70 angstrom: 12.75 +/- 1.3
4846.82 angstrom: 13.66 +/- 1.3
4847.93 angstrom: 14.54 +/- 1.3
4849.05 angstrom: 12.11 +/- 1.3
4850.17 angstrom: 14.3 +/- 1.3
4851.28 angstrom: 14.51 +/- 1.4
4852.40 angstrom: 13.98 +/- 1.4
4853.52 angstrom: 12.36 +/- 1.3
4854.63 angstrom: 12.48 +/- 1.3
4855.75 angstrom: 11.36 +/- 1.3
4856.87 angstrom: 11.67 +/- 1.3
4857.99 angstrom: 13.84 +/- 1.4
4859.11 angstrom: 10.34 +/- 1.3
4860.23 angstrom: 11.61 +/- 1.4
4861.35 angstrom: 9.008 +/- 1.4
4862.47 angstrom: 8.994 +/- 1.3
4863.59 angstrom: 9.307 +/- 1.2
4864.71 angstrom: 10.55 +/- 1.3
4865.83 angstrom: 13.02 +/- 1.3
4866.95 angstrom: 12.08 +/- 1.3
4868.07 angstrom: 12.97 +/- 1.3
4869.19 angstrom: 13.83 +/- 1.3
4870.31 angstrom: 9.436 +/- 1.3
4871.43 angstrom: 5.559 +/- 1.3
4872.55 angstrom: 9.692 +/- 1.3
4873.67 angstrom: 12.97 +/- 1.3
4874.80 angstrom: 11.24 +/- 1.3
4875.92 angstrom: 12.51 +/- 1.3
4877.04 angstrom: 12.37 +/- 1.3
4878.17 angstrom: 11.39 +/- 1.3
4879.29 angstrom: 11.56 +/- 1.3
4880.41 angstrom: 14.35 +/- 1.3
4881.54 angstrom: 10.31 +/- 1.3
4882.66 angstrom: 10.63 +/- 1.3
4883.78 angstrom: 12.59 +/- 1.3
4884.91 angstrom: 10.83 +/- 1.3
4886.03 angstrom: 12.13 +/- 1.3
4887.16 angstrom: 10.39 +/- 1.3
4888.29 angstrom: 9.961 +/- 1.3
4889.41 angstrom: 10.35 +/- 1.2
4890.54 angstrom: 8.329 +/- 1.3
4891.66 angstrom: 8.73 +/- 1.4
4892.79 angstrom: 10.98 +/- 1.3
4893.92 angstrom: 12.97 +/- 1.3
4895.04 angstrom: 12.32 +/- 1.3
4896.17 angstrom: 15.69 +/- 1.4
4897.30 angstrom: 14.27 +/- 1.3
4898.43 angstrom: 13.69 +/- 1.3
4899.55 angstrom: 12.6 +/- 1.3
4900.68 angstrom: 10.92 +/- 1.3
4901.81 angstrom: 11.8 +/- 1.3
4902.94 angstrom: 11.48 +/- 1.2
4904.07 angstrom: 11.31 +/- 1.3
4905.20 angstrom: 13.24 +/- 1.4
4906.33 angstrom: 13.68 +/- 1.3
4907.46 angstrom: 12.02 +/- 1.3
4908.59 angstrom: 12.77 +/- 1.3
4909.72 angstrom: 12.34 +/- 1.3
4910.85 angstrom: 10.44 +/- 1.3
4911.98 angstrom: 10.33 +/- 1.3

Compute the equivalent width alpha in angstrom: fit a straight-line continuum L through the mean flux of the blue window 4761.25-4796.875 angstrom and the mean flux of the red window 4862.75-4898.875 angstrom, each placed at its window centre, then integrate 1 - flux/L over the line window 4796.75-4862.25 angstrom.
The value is -3.9 angstrom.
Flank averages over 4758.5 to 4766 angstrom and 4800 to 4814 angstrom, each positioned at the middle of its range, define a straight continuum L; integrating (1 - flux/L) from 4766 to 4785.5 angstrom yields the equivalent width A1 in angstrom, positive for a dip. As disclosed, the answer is 0.9 angstrom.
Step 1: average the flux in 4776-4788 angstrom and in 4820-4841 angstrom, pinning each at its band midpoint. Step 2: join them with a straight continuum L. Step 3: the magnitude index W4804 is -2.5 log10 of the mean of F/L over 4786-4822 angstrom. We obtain -0.11 mag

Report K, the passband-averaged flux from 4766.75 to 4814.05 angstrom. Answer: 11.9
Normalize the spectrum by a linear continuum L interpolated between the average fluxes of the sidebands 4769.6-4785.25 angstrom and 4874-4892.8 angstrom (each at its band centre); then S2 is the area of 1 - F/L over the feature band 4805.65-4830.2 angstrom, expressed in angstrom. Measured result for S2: -2.0 angstrom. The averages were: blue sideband 11.1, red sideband 11.1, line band 12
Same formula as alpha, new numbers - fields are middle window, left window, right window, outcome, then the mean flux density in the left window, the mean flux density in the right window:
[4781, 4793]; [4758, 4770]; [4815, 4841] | 0.8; 11.6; 11.7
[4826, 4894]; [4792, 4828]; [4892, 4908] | 5.3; 12.4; 12.6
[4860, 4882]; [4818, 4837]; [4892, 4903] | 1.9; 11.4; 12.6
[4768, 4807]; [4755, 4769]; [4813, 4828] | 0.0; 11.6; 12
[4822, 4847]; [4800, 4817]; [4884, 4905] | 1.4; 12.6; 11.6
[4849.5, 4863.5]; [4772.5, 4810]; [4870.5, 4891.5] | -1.0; 11.9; 10.9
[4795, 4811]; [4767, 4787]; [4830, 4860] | -1.4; 11.2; 12.2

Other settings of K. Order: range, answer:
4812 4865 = 11.9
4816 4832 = 11.5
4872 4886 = 11.7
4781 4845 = 11.9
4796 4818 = 12.5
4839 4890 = 11.7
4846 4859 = 13.1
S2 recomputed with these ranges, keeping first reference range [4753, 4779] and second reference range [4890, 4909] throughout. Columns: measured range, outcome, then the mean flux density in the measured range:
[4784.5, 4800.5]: -0.6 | 12.2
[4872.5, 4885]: 0.3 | 11.8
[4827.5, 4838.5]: 0.6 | 11.3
